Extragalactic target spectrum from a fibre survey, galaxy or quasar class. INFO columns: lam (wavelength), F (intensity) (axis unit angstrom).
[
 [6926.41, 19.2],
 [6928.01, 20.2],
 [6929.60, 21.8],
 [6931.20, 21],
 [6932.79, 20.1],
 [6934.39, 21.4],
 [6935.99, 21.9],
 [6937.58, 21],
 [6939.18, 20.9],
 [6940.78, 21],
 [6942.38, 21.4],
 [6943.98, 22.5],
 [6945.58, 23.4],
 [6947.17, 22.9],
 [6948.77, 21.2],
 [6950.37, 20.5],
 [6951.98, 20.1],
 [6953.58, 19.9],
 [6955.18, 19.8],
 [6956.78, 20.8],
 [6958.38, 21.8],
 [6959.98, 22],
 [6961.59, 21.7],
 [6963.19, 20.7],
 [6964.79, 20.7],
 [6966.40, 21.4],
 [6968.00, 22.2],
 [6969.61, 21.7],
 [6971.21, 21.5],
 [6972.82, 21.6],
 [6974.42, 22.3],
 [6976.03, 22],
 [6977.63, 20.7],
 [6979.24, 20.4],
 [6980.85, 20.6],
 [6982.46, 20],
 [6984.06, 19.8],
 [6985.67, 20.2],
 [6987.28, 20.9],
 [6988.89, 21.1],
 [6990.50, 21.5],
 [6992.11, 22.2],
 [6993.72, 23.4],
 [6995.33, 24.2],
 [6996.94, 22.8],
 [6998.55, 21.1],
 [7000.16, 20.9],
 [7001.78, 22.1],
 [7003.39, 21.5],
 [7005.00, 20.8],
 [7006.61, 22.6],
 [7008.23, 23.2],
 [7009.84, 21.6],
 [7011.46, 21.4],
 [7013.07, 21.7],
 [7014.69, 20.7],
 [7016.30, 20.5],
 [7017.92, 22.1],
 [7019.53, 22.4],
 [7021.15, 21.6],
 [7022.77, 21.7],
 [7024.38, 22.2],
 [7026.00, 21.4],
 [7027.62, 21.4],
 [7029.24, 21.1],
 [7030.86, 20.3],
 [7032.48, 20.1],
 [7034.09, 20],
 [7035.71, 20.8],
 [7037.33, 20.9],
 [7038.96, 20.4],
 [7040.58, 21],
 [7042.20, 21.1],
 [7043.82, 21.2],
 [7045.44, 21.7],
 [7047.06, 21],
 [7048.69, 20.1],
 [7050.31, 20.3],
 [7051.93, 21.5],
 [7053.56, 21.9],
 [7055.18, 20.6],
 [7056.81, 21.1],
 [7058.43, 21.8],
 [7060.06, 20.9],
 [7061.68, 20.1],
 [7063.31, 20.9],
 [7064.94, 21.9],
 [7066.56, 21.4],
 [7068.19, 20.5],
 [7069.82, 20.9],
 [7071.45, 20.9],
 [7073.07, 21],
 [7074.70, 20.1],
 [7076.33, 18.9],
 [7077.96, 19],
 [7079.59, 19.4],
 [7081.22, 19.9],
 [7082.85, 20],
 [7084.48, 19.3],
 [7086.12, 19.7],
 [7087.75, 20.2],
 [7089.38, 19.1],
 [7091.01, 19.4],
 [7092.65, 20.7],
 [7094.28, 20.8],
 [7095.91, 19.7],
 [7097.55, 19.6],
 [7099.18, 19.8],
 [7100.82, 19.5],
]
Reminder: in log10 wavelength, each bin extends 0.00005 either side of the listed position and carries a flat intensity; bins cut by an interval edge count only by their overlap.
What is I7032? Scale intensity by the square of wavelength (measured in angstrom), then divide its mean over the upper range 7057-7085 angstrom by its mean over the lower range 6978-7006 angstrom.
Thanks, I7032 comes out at 0.98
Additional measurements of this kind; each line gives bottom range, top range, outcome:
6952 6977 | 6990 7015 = 1.04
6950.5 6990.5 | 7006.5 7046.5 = 1.03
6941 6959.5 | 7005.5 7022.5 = 1.04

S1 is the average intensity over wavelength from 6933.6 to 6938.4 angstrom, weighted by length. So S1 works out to 21.4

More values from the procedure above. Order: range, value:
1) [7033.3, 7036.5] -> 20.4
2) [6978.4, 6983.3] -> 20.3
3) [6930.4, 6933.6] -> 20.6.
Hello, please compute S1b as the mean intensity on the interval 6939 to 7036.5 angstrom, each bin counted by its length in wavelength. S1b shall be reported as 21.4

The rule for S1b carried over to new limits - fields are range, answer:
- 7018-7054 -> 21.1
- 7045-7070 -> 21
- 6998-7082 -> 21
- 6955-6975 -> 21.4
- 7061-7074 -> 21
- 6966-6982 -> 21.4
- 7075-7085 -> 19.5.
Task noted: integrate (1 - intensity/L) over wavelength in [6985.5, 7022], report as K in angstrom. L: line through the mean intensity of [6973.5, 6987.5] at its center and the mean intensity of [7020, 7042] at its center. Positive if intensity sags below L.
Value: -1.6 angstrom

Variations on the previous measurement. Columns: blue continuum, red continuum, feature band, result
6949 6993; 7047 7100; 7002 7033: -1.2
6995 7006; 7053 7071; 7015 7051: 0.6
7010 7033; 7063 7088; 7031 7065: -0.1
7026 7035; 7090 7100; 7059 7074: -0.5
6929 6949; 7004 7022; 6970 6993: 0.6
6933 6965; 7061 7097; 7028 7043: -0.1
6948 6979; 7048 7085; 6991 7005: -0.8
